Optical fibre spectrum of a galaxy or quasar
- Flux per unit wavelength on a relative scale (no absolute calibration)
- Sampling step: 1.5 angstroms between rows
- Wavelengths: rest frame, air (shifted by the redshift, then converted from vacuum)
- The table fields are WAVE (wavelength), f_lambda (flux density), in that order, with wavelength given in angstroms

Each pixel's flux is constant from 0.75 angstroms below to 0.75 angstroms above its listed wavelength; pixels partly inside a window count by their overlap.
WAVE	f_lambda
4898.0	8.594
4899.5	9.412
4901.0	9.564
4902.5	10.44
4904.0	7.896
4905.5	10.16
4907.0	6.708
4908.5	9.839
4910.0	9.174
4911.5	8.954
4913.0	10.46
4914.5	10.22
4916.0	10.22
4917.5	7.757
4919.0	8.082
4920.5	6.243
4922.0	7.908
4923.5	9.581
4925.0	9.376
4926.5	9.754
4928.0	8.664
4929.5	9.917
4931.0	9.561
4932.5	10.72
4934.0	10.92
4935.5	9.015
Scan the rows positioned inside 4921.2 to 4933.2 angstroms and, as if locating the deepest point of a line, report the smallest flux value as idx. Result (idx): 7.908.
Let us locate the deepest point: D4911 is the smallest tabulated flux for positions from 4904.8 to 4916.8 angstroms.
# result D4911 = 6.708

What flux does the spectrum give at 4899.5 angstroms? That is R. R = 9.412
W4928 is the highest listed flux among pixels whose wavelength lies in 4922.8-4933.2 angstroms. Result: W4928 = 10.72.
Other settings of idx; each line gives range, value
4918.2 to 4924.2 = 6.243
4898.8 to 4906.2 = 7.896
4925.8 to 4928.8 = 8.664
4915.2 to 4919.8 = 7.757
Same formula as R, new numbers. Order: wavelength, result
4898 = 8.594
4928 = 8.664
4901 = 9.564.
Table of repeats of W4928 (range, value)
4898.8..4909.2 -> 10.44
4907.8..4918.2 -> 10.46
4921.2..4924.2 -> 9.581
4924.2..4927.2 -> 9.754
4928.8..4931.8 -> 9.917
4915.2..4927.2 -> 10.22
